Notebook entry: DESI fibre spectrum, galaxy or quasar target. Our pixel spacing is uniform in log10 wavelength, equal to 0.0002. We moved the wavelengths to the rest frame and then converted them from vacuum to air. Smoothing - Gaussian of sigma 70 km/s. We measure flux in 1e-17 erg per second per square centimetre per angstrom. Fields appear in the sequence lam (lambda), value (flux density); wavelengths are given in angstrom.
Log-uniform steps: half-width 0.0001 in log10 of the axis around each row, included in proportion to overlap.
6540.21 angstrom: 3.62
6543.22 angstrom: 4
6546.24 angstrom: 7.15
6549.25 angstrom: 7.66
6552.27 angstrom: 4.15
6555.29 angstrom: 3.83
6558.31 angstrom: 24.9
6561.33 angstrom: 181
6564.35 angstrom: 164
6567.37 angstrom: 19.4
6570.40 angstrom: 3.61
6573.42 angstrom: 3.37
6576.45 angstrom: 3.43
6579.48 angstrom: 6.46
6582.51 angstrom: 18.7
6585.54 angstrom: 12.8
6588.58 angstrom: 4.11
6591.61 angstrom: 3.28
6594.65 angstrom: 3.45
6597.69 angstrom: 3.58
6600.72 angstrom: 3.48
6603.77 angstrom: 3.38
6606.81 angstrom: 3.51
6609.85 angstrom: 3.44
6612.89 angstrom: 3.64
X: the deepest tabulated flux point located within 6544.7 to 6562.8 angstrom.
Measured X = 3.83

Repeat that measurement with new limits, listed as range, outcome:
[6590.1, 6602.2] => 3.28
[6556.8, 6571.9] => 3.61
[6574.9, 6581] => 3.43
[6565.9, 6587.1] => 3.37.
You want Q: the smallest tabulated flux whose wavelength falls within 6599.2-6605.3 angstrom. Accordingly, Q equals 3.38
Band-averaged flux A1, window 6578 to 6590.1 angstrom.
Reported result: 10.5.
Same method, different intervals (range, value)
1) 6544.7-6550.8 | 7.36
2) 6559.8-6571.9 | 92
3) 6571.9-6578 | 3.42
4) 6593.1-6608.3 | 3.48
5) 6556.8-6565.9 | 123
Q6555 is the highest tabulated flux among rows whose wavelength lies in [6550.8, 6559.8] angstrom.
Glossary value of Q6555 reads 24.9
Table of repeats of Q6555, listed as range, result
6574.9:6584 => 18.7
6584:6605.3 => 12.8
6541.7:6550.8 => 7.66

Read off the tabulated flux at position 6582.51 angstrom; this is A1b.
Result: 18.7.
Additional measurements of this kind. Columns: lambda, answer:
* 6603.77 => 3.38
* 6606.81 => 3.51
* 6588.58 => 4.11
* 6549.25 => 7.66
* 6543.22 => 4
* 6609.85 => 3.44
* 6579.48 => 6.46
